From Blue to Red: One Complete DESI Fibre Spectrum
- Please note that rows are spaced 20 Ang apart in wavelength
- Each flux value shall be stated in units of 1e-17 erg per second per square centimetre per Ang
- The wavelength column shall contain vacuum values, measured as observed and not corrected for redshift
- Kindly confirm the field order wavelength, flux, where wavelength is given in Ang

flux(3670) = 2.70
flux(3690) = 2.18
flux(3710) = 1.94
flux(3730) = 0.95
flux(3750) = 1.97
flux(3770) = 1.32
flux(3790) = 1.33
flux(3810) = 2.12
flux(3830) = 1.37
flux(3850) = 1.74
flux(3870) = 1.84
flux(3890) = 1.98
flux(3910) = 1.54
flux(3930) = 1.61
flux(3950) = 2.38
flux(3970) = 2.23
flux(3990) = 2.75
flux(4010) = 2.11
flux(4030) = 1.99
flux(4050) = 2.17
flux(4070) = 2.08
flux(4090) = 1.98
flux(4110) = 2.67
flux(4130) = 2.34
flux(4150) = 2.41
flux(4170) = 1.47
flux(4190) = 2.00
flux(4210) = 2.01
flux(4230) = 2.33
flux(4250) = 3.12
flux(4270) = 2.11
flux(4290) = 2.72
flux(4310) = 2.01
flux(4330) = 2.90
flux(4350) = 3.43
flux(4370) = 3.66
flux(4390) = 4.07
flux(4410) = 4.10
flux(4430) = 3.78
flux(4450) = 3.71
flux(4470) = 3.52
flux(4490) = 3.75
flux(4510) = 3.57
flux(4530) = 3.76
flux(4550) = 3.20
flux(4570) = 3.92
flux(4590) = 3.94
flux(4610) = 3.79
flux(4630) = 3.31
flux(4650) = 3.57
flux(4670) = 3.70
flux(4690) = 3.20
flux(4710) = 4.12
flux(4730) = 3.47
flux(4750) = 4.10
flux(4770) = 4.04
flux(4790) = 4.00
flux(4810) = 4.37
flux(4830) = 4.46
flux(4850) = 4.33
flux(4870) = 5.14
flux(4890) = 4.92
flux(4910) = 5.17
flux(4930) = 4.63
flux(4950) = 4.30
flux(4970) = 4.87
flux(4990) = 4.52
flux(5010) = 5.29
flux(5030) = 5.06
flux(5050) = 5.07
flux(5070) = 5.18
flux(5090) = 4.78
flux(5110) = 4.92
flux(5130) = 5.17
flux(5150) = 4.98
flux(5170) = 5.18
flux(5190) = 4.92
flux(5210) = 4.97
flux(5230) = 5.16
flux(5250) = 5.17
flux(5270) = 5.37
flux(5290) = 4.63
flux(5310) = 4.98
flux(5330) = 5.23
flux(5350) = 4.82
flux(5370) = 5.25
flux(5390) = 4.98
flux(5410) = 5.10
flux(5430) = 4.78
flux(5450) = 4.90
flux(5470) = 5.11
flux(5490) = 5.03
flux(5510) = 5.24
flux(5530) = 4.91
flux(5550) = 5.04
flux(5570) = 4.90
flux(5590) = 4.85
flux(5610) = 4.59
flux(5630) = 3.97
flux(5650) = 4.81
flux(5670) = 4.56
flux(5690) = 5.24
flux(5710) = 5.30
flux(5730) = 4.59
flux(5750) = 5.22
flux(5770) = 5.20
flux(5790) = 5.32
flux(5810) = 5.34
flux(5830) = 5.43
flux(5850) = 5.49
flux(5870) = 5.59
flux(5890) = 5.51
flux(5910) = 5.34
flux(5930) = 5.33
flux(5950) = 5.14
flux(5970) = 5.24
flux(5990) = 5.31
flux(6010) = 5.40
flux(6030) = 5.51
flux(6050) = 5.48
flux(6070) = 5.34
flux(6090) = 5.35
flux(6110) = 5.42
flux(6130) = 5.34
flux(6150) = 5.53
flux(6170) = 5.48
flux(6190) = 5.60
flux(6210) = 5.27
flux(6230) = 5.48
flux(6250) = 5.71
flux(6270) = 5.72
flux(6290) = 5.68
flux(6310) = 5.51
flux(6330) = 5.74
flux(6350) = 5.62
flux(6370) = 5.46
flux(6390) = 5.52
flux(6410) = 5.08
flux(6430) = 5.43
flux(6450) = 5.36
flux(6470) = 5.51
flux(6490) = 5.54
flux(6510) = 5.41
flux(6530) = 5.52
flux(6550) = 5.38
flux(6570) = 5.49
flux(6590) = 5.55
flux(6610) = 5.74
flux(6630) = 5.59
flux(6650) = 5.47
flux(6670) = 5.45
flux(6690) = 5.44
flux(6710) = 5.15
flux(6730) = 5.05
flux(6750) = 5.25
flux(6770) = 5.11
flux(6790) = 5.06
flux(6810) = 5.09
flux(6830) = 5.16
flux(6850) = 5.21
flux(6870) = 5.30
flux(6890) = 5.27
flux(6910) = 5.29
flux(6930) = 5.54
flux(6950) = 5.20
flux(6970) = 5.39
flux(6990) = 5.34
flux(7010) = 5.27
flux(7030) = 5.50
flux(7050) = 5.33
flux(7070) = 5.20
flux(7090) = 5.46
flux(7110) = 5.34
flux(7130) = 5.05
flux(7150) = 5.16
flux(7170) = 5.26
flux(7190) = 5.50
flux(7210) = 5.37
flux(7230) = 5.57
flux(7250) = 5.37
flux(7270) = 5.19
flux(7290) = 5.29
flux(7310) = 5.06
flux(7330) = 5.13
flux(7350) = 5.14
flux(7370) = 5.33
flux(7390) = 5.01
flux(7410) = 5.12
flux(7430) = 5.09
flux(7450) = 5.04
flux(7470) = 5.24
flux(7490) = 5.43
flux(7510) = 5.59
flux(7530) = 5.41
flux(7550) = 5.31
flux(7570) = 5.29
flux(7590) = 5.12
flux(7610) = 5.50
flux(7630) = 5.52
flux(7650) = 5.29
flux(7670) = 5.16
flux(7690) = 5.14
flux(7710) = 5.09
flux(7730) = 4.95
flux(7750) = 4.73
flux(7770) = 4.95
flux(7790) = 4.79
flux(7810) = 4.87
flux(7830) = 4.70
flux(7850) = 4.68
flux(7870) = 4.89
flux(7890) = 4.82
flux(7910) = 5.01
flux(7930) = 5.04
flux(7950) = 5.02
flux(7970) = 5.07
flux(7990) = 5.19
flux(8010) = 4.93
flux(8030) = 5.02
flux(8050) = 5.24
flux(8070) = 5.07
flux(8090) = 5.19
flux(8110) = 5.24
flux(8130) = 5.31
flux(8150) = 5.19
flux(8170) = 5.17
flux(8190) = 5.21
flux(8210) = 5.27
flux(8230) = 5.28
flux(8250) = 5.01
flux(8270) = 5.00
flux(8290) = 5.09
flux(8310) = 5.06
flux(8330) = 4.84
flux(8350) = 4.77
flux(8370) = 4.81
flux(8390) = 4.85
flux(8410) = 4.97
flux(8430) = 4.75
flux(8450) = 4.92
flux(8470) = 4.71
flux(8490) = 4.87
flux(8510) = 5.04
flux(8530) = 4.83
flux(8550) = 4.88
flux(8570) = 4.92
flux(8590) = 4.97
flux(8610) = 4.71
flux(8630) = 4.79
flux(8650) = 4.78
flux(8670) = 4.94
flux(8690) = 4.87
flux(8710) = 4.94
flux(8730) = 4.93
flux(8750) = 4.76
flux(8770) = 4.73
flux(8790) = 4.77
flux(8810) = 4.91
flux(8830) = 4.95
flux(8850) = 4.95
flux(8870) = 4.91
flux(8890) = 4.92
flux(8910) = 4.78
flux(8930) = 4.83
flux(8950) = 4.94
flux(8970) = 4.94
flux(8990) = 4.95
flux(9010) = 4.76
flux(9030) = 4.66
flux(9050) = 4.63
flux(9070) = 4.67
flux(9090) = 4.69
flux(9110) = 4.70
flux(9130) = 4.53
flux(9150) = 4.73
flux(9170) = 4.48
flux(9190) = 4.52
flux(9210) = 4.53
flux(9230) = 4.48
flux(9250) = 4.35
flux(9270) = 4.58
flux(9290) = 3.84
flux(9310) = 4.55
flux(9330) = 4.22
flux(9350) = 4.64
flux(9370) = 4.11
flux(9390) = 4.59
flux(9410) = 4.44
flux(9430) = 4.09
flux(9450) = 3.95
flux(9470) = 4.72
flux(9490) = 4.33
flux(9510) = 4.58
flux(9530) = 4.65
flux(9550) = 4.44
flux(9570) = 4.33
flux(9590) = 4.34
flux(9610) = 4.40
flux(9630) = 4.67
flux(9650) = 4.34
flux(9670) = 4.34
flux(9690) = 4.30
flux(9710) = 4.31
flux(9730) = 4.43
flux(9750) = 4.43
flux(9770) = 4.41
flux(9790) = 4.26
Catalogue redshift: 0.09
